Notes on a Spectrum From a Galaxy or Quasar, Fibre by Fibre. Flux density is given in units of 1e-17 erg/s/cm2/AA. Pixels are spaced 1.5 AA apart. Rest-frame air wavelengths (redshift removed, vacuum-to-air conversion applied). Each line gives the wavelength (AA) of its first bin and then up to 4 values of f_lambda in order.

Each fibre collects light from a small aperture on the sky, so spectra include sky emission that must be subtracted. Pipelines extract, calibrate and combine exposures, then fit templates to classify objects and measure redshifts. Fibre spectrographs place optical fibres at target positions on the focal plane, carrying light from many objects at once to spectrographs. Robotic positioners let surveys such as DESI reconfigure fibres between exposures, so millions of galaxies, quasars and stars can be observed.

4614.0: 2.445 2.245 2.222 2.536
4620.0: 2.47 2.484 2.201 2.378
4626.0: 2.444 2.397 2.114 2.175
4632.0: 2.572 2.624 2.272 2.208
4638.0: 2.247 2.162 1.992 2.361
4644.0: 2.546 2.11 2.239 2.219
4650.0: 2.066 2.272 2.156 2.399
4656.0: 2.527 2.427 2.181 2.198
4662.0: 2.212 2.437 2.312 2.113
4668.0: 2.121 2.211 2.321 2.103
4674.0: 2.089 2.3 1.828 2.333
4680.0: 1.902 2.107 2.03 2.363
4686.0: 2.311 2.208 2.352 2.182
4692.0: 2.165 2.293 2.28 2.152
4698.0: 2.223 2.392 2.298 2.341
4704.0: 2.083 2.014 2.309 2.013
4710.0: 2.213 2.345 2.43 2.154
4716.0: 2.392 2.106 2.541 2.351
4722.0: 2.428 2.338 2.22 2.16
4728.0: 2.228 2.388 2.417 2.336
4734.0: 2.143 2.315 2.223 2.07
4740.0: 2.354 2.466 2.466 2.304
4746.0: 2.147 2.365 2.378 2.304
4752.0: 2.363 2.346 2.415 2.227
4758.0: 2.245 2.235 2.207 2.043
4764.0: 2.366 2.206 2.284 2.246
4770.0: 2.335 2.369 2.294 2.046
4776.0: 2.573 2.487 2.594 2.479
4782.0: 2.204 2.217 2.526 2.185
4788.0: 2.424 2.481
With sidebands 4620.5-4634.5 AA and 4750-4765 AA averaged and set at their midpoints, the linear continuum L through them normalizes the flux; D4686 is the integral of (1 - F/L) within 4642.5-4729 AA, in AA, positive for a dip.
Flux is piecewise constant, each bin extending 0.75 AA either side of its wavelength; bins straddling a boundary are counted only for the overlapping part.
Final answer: 3.3 AA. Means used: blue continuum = 2.38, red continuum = 2.27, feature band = 2.24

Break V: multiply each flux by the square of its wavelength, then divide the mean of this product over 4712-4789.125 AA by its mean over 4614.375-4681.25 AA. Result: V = 1.1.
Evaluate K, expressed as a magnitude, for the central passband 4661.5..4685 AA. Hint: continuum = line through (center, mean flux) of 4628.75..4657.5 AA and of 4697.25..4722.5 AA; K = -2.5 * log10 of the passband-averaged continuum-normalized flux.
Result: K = 0.05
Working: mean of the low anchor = 2.28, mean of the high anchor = 2.27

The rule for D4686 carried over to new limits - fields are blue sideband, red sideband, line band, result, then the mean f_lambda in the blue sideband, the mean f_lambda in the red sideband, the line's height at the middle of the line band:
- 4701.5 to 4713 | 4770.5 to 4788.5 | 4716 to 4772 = -0.2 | 2.21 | 2.37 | 2.29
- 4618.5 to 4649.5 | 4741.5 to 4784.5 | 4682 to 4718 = 1.2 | 2.31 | 2.32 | 2.32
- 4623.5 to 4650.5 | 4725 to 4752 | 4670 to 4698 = 1.3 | 2.29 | 2.3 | 2.29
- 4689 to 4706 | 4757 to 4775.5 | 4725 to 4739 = -0.1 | 2.23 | 2.24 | 2.24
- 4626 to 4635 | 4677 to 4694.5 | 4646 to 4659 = 0.1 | 2.37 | 2.19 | 2.3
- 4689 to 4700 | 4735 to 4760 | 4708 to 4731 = -0.2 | 2.25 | 2.31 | 2.27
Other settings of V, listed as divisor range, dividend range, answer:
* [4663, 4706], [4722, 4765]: 1.07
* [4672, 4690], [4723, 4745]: 1.09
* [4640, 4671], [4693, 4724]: 1.03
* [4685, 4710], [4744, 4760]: 1.06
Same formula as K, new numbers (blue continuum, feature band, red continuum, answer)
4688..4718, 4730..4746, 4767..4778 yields -0.009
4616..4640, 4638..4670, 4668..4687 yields -0.002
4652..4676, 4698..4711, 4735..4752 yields 0.035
